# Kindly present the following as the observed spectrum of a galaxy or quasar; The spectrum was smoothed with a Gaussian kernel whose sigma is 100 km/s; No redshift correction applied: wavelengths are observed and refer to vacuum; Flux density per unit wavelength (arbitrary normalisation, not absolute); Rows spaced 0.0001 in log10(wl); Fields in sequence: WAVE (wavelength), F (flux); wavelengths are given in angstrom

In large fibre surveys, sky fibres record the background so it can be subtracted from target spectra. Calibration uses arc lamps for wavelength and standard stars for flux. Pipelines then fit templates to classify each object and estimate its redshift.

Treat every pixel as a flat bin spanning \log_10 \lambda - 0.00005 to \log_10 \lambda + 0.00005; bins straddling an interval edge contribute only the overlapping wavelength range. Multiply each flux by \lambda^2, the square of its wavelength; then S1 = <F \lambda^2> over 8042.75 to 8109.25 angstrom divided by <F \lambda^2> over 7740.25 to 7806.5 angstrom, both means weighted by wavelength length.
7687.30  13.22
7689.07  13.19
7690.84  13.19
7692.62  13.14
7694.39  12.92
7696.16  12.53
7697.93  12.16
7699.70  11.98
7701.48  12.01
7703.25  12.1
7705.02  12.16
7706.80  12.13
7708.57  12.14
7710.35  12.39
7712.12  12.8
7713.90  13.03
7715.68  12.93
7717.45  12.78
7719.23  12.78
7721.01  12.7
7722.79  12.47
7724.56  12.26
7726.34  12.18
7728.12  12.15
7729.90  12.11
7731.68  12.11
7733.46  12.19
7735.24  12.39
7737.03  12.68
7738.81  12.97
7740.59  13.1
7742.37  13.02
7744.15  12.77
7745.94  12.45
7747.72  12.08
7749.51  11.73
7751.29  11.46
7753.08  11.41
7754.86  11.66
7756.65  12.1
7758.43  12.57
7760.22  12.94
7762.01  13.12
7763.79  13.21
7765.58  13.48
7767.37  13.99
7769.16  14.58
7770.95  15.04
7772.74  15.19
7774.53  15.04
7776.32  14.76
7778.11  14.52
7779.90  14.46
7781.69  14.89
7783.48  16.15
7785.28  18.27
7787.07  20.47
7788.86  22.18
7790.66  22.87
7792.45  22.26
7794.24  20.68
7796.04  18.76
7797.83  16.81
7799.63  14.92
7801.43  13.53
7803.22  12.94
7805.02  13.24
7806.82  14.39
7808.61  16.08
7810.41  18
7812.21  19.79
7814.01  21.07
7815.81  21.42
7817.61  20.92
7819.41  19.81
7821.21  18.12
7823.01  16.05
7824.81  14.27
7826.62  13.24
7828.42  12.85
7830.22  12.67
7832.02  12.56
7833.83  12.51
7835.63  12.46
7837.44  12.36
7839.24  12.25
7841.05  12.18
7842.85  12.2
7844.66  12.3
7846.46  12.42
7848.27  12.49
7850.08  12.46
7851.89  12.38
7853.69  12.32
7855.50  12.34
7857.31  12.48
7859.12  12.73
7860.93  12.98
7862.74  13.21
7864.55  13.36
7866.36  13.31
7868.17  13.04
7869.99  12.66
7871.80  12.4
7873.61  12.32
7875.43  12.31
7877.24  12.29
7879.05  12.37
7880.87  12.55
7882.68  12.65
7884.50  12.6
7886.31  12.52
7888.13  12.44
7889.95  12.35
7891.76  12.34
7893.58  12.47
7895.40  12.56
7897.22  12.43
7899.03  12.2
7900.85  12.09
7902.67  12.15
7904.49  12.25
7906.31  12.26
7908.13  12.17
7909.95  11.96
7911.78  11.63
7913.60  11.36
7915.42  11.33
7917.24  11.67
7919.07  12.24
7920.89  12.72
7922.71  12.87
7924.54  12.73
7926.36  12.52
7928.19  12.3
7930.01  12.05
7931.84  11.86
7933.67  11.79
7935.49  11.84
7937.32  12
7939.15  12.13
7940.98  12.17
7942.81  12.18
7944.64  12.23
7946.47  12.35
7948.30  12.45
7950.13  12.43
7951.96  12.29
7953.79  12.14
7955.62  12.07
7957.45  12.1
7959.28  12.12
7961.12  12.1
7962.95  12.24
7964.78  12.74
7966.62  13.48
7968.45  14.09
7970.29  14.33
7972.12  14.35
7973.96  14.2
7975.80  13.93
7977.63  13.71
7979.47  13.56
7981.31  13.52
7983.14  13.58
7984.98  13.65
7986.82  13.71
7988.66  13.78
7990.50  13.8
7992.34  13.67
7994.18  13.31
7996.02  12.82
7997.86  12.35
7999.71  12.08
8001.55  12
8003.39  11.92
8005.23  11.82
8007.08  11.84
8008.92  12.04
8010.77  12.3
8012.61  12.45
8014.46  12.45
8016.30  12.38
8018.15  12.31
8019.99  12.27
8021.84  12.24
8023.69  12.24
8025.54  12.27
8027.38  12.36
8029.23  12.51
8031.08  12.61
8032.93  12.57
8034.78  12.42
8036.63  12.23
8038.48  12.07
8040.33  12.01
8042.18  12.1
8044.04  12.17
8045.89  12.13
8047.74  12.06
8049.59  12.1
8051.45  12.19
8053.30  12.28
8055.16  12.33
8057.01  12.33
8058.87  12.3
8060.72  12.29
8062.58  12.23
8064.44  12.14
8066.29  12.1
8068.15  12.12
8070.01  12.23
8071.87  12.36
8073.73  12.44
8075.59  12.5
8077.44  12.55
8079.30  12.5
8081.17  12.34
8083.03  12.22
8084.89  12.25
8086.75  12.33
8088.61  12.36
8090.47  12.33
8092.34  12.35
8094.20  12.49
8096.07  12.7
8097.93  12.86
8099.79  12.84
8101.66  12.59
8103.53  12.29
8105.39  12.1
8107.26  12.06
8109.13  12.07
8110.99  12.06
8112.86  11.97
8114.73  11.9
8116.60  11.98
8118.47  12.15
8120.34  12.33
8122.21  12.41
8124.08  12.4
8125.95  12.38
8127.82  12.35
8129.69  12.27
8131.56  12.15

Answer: 0.89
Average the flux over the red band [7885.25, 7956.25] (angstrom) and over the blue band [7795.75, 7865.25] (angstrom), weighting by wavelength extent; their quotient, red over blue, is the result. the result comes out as 0.8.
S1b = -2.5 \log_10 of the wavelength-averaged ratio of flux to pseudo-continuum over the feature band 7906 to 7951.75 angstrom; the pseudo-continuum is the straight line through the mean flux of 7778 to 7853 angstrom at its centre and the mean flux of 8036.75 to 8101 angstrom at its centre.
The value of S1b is 0.17 mag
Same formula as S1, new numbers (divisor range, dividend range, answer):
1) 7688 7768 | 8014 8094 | 1.07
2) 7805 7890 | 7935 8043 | 0.95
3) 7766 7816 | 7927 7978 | 0.78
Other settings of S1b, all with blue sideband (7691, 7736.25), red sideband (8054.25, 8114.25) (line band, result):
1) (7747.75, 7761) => 0.04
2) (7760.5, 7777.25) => -0.15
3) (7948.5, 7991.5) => -0.07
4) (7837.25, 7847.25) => 0.01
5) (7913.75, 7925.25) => 0.02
